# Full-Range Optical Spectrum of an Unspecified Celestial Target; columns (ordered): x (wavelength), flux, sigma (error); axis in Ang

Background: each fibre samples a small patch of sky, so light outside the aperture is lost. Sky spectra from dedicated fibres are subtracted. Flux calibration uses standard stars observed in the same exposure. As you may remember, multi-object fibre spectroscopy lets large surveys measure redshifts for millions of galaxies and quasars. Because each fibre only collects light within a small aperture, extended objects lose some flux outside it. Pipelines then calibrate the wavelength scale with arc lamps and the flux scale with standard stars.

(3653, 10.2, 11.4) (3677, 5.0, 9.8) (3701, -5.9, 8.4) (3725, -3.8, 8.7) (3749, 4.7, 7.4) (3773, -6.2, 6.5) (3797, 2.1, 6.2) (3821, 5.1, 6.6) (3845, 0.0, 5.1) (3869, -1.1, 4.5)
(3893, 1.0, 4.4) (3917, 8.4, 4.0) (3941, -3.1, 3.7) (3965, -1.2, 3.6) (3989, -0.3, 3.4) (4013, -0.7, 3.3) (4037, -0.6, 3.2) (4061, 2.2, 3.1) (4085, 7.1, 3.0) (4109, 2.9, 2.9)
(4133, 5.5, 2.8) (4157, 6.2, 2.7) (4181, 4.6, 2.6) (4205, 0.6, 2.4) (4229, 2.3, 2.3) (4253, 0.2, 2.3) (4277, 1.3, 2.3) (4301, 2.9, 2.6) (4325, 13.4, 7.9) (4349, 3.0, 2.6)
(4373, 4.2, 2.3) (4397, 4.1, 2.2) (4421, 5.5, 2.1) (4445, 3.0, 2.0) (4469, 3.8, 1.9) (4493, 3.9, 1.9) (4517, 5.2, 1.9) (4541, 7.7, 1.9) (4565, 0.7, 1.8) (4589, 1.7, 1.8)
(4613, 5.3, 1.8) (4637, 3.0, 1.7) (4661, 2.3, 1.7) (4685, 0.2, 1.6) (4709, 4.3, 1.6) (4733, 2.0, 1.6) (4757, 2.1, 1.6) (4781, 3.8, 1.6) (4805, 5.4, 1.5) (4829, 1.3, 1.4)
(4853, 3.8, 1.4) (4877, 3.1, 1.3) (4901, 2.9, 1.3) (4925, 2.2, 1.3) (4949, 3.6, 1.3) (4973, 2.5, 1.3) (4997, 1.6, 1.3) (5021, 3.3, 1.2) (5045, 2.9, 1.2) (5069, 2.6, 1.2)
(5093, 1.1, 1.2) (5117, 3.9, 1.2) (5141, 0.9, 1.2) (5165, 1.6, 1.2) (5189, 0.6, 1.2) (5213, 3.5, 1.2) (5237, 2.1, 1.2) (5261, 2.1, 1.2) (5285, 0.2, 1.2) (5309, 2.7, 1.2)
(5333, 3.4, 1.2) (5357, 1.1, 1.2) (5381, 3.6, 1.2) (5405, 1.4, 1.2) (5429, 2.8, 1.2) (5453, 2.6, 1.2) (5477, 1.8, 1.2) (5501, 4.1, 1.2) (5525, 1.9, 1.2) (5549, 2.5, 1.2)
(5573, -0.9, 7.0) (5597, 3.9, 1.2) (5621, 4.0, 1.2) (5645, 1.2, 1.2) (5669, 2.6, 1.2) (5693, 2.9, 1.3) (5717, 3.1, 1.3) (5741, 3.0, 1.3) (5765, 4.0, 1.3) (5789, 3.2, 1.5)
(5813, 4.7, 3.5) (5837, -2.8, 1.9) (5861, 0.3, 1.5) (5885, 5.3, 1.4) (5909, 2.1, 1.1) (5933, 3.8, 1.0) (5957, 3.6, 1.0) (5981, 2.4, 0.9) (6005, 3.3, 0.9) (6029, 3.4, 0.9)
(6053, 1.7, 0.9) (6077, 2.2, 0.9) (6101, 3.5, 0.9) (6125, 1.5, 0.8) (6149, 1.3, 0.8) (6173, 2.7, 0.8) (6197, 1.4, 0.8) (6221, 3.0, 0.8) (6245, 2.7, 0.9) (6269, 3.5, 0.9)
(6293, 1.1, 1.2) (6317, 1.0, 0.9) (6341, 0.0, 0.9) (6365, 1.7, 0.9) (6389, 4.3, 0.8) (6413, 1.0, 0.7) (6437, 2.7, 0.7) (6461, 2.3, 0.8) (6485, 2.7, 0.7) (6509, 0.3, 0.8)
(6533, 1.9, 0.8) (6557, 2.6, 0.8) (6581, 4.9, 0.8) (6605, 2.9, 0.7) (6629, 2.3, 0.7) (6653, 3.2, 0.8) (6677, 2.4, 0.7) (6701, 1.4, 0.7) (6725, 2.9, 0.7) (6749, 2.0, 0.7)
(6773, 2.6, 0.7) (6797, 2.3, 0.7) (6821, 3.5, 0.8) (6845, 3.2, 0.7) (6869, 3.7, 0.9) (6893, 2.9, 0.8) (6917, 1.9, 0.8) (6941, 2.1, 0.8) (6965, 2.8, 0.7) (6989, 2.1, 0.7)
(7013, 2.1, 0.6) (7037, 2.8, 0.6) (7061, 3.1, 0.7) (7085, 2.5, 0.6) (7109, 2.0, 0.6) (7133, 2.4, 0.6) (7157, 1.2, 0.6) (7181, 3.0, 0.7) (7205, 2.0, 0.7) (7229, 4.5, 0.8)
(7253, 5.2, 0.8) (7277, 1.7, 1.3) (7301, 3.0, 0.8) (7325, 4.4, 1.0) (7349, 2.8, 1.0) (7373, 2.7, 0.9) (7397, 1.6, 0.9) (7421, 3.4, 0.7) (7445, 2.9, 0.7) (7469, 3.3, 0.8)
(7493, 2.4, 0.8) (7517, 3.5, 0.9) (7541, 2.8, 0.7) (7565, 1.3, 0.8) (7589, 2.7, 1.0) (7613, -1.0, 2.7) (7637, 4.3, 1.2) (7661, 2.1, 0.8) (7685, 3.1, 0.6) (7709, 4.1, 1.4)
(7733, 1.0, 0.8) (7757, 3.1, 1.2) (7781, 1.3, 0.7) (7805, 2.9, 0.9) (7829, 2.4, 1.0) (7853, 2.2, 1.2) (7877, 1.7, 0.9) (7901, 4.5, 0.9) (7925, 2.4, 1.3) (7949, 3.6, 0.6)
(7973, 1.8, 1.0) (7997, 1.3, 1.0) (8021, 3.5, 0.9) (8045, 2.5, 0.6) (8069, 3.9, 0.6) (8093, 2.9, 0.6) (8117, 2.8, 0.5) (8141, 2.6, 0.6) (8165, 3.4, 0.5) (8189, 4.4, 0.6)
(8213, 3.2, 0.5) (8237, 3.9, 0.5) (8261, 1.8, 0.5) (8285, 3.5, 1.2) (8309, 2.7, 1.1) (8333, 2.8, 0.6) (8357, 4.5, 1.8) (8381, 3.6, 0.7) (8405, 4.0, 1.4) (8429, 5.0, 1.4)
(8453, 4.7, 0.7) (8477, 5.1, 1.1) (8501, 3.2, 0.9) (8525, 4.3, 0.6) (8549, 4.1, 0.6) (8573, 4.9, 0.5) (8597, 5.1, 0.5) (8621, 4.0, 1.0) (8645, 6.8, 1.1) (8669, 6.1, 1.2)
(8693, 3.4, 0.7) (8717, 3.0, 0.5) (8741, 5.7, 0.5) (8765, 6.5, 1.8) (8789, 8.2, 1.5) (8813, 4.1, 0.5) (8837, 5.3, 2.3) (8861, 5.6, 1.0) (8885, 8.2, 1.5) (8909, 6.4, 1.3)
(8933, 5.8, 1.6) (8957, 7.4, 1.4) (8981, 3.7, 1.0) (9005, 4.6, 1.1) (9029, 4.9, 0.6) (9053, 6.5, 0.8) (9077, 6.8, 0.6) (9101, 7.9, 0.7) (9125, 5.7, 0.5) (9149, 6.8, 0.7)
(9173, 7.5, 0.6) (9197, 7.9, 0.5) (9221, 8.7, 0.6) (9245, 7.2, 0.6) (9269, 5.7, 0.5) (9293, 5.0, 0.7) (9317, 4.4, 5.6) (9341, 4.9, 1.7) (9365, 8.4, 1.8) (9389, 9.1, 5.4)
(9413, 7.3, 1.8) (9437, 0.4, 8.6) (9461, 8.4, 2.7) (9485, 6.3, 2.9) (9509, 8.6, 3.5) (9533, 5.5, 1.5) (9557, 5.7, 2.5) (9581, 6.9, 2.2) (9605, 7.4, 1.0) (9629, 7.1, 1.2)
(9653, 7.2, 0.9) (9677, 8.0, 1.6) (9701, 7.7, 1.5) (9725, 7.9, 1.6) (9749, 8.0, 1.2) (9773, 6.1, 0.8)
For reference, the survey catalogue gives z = 1.269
